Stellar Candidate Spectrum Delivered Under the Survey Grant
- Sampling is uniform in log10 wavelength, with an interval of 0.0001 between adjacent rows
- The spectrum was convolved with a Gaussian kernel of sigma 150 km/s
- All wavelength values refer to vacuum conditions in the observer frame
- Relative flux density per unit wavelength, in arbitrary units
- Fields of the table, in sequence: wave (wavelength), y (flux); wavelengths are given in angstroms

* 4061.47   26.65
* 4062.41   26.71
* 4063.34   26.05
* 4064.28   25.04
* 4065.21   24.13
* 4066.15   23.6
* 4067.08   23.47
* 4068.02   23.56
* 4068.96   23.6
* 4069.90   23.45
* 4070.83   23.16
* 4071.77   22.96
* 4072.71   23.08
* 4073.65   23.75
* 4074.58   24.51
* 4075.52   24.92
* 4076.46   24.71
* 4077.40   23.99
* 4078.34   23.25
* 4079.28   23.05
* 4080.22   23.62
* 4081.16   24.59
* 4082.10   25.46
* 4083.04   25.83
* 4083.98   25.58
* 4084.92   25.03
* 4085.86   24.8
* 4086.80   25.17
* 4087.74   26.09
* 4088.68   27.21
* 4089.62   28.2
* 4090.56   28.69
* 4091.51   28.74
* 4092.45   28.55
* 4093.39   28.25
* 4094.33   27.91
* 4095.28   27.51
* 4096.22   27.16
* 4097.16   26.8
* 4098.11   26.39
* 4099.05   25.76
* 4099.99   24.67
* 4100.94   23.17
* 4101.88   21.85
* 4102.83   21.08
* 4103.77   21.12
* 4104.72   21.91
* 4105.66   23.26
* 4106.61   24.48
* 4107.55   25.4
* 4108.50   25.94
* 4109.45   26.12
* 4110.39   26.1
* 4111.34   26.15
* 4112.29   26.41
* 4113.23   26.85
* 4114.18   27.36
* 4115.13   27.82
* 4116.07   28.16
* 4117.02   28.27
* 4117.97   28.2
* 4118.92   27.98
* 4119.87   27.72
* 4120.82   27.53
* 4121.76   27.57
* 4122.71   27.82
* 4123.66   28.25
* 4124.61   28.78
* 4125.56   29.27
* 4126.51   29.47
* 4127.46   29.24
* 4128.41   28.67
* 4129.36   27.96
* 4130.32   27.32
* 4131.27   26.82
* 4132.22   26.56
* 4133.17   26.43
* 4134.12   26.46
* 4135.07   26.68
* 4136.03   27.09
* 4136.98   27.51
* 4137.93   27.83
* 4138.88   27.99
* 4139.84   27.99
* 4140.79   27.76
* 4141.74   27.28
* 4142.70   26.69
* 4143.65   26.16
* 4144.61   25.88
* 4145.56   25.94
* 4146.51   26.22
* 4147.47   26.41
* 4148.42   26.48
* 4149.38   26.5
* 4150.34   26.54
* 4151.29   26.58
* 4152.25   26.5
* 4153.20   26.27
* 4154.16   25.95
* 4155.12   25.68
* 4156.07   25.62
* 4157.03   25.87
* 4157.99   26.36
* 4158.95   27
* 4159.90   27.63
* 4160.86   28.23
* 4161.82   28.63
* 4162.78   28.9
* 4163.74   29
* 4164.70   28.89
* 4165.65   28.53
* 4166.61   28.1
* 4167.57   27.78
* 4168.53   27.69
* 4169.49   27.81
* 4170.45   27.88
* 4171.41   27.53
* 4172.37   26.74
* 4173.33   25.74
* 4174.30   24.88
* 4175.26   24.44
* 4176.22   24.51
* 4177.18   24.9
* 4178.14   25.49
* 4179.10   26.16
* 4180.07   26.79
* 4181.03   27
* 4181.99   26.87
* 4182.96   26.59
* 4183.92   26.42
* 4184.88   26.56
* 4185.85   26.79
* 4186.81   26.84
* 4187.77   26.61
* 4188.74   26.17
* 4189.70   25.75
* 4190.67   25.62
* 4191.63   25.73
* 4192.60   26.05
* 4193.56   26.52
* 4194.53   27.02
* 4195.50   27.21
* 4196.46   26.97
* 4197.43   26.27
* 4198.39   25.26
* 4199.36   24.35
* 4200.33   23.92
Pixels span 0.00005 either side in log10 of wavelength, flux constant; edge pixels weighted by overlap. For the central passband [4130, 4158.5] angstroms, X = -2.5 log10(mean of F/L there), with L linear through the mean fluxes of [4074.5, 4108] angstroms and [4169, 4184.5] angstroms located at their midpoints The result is -0.03 mag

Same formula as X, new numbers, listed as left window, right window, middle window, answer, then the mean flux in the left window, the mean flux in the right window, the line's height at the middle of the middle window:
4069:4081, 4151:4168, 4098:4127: -0.035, 23.7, 27.3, 25.3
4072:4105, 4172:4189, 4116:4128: -0.113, 25.2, 26.1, 25.5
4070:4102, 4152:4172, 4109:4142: -0.045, 25.4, 27.4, 26.5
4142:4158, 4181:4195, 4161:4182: -0.029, 26.2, 26.4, 26.3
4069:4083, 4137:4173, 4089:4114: -0.033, 23.9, 27.2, 25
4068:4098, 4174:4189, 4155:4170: -0.069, 25.5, 26.1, 26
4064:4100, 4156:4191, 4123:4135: -0.072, 25.3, 26.8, 26.1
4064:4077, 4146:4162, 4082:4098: -0.102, 23.8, 26.6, 24.5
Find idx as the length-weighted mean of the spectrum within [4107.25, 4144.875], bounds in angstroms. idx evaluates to 27.4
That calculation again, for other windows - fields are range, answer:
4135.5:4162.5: 26.8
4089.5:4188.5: 26.8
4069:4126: 25.8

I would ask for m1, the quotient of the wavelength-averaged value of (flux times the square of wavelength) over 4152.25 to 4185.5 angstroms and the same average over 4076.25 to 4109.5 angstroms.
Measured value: 1.1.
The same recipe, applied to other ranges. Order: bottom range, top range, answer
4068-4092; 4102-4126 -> 1.07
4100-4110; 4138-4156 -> 1.16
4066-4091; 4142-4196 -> 1.13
